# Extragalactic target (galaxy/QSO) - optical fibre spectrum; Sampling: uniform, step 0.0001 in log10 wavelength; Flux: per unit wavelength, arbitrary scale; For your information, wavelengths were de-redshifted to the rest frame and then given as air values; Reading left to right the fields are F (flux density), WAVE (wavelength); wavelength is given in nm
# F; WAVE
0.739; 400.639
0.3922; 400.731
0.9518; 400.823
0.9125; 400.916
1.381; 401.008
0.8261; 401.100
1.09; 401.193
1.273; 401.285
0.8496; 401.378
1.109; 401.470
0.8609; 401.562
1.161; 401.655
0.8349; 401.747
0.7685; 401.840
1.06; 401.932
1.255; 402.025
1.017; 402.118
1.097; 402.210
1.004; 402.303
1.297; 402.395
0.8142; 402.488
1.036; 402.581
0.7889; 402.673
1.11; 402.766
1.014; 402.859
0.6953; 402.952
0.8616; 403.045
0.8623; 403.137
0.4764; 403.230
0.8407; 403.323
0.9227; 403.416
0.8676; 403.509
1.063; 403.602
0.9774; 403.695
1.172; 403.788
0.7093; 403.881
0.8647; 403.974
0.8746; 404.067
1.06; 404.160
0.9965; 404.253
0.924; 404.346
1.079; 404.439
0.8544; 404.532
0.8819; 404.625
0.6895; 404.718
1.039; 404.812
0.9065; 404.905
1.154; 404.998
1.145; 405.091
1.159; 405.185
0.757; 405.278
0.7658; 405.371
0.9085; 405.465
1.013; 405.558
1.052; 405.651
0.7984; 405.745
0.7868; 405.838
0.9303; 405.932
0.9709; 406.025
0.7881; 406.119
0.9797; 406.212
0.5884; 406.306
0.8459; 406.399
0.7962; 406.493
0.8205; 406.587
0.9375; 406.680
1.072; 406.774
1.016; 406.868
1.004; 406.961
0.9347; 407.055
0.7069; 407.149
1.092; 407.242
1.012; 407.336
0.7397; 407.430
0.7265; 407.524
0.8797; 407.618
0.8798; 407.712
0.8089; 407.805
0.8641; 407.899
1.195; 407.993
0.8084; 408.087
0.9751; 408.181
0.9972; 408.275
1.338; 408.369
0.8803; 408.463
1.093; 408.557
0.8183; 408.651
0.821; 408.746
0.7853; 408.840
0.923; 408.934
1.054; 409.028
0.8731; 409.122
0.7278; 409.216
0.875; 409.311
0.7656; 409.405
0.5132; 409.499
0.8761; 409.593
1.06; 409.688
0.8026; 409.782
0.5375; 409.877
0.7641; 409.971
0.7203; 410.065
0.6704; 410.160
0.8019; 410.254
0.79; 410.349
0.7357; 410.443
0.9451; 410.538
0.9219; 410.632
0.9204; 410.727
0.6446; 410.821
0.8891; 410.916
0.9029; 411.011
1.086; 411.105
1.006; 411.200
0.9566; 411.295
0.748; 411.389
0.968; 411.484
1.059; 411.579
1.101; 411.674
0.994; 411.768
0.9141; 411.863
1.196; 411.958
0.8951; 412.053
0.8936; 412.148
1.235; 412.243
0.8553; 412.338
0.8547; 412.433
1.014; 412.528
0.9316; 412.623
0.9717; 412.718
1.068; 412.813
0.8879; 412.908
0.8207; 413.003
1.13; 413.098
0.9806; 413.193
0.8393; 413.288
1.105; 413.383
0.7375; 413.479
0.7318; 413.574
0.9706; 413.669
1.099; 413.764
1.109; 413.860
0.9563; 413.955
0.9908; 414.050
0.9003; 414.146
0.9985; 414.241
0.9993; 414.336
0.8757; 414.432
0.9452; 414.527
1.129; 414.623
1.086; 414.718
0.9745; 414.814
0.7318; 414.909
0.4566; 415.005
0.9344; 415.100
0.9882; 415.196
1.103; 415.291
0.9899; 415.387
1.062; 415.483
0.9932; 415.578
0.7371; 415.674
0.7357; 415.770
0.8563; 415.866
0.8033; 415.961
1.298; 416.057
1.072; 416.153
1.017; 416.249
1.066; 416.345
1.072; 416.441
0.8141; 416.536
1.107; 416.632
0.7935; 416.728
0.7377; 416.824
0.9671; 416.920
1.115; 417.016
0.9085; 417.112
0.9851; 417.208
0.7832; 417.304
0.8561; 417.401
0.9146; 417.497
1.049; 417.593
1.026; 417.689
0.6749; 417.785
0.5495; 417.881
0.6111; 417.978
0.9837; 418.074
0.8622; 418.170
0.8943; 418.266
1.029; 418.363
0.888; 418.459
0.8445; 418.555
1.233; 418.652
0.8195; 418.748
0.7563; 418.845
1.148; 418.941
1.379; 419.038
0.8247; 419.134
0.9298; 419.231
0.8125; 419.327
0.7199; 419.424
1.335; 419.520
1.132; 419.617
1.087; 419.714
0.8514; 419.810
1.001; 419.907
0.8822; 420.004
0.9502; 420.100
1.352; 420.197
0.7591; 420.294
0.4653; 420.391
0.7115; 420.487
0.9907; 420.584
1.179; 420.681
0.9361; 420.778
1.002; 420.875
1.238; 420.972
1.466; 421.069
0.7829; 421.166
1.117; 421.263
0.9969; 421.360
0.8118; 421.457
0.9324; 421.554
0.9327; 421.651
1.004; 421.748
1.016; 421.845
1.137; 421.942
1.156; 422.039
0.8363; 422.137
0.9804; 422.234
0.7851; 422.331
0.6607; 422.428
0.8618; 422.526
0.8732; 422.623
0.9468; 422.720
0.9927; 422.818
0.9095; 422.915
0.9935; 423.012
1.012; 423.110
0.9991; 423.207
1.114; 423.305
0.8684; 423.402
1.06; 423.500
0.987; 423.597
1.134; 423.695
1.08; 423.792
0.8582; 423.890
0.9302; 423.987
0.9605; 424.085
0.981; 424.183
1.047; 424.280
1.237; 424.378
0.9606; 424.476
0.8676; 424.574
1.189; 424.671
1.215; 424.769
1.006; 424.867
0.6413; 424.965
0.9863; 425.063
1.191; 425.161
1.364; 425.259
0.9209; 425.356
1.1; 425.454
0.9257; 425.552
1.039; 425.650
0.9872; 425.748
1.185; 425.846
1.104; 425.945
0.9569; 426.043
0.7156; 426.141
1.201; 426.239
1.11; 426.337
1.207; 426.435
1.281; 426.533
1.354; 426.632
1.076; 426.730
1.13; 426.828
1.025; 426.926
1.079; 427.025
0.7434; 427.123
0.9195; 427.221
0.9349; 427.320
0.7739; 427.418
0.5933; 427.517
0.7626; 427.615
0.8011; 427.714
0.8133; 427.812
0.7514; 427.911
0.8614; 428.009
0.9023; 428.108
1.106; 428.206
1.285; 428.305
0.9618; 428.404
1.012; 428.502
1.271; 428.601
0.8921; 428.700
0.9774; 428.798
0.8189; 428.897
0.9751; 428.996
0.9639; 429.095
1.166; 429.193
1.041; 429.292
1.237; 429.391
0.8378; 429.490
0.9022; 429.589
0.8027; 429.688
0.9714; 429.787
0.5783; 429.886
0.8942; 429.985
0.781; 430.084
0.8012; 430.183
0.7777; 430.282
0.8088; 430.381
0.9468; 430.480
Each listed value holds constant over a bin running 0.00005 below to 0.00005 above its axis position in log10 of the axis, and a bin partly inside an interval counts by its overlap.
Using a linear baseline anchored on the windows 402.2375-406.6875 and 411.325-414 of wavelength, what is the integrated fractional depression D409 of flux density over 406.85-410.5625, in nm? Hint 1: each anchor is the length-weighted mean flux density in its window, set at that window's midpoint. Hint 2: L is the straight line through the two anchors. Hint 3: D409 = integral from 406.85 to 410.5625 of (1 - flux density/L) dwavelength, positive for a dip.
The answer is 0.29 nm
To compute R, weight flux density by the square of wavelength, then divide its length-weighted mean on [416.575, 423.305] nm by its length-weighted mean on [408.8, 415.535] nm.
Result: 1.08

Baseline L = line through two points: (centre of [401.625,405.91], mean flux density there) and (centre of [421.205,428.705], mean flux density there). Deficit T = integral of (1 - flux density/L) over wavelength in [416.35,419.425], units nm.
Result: 0.195 nm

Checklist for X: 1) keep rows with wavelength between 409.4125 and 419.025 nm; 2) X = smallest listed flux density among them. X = 0.4566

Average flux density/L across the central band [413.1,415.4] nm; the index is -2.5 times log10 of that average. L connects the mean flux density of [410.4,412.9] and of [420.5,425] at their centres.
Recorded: 0.02 mag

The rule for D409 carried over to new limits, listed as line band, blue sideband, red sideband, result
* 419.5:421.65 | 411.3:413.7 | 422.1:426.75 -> 0.01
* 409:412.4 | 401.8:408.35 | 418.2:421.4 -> 0.25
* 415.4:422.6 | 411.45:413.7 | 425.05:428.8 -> 0.27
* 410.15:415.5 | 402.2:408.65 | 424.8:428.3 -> 0.05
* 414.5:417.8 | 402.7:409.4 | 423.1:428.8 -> 0.07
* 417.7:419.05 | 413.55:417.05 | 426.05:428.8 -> 0.09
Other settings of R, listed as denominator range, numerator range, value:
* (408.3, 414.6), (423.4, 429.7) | 1.18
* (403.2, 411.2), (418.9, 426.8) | 1.22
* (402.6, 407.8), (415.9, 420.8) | 1.11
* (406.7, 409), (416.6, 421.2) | 1.07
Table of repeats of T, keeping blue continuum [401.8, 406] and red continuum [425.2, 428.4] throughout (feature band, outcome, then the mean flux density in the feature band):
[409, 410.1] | 0.19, 0.794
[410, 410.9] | 0.15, 0.797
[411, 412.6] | -0.03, 0.982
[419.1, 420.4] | 0.04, 0.951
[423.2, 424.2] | -0.01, 0.998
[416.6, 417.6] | 0.06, 0.92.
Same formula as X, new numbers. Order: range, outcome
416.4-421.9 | 0.4653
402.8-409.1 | 0.4764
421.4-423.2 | 0.6607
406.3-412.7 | 0.5132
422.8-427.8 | 0.5933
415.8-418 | 0.5495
